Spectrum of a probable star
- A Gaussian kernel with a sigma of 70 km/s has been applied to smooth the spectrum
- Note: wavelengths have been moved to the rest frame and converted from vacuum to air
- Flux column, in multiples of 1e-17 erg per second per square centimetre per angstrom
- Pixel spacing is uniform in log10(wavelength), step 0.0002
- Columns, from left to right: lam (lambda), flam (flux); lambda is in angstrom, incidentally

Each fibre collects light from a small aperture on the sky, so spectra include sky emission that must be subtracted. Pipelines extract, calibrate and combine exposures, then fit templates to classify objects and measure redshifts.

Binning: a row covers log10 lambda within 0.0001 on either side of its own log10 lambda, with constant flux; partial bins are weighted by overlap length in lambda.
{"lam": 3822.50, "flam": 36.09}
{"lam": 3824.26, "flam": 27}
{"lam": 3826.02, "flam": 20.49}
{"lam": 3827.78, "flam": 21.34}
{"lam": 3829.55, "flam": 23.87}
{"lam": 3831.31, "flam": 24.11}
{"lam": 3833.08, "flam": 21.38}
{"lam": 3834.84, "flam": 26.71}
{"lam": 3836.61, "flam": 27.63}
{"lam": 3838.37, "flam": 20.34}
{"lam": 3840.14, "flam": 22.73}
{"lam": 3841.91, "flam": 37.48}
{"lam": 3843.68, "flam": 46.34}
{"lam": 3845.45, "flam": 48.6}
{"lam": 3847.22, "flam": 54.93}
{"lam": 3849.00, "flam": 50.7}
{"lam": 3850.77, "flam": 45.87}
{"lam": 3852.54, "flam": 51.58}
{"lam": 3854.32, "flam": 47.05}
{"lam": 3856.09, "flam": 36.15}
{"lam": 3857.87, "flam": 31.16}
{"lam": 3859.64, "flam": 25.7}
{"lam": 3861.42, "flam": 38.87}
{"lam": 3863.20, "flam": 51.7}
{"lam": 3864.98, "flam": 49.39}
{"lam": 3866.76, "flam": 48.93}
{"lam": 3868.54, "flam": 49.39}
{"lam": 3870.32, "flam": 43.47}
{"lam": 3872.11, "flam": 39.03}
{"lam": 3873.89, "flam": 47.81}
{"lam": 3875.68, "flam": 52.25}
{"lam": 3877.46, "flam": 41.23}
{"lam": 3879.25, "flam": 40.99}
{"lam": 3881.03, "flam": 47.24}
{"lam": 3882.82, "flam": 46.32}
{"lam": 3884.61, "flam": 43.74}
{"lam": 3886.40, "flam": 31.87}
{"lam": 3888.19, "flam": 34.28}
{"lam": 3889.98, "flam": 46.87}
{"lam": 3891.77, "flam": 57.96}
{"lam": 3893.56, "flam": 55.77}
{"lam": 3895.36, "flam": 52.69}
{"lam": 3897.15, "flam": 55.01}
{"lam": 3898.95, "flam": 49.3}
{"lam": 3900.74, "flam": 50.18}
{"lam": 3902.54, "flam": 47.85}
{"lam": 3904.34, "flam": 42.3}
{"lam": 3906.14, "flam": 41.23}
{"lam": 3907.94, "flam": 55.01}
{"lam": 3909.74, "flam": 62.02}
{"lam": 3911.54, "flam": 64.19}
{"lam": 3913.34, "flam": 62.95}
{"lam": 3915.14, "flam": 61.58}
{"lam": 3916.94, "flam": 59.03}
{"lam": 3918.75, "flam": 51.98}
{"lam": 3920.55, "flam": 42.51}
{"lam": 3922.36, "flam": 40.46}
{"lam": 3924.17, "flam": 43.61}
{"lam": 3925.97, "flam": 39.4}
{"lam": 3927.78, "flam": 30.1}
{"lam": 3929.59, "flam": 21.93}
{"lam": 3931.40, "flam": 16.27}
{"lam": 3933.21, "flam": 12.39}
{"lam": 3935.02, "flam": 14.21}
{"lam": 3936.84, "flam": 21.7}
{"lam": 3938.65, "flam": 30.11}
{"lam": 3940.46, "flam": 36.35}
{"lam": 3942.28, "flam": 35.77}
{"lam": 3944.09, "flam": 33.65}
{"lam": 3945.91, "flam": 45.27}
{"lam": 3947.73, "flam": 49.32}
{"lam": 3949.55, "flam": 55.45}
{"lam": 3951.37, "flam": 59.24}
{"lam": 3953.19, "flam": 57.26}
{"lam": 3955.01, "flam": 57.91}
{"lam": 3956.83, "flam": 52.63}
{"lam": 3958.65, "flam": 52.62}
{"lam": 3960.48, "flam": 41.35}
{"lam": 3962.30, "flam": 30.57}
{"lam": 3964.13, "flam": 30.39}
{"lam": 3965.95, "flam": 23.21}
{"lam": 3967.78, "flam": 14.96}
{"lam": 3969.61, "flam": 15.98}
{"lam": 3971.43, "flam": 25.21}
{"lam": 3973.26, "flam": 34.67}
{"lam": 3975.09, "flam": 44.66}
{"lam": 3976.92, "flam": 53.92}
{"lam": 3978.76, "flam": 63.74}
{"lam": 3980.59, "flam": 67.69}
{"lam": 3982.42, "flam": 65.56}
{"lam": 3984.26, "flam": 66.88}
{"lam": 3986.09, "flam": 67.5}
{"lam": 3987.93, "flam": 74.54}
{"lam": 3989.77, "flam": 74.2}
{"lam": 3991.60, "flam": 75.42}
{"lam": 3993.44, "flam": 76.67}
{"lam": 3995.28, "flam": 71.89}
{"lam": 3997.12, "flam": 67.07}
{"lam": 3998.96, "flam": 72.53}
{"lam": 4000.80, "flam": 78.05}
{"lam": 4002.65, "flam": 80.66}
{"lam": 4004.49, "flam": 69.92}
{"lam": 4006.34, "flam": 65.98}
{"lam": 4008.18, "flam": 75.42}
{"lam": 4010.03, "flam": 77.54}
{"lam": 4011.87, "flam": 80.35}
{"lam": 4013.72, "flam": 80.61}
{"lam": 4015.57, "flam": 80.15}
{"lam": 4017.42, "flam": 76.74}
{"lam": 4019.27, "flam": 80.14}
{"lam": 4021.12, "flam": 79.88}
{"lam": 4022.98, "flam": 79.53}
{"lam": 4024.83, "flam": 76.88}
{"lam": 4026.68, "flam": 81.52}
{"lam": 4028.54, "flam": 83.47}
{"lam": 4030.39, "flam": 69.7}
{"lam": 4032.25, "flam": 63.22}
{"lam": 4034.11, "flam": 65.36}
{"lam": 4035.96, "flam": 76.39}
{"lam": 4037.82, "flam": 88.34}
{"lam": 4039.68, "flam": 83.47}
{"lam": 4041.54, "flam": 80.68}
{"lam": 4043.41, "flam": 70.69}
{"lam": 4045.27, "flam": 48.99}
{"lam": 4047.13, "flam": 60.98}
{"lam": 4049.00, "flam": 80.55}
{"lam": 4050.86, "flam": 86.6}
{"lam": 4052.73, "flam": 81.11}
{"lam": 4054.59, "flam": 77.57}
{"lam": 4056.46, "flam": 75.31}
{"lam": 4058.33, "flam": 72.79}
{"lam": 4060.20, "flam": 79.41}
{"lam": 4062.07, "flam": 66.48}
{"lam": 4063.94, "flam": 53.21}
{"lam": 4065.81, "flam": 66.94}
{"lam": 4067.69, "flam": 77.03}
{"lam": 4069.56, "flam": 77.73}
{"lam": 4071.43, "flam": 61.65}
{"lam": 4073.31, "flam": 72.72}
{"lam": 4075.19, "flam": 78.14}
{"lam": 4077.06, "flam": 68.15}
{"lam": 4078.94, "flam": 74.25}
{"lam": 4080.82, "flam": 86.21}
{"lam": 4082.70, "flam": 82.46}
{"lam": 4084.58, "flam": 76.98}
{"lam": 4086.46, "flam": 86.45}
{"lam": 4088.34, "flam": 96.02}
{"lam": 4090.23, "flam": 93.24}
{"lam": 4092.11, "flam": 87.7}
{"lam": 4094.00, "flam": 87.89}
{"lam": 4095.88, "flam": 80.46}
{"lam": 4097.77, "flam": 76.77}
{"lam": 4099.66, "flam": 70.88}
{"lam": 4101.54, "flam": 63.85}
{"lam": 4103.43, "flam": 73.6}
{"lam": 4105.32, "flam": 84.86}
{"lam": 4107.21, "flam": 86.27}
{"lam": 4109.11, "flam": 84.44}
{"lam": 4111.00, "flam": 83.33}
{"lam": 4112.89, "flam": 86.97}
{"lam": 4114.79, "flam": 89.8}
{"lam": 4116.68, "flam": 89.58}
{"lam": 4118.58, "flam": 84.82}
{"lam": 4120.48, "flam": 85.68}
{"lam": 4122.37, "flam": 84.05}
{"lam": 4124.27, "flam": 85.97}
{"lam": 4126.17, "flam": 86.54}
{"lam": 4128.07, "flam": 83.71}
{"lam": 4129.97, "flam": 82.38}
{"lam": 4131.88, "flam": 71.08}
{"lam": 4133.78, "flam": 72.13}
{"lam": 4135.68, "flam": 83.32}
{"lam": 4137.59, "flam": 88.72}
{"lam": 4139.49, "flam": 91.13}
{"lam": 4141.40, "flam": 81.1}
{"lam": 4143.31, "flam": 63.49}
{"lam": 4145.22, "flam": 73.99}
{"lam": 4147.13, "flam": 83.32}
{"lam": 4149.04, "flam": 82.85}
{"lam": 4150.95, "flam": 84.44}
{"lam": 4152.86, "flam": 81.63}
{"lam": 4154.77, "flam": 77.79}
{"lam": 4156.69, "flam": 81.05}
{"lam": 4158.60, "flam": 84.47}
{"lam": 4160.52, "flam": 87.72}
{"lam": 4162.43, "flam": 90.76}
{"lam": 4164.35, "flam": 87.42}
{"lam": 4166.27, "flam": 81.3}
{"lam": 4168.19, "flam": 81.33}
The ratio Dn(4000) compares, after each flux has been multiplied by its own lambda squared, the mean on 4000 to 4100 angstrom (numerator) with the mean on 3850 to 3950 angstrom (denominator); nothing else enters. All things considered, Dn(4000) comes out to 1.91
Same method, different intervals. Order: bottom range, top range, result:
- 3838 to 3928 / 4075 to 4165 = 2.01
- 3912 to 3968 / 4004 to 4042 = 2.01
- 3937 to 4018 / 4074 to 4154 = 1.55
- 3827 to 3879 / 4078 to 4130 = 2.43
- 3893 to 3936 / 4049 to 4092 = 1.88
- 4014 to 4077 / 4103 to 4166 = 1.17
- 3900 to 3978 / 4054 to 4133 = 2.10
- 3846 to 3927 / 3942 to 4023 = 1.32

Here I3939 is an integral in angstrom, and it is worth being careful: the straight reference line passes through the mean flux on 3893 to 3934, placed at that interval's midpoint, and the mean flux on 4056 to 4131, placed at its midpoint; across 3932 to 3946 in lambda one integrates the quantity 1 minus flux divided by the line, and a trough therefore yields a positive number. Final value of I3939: 6.5 angstrom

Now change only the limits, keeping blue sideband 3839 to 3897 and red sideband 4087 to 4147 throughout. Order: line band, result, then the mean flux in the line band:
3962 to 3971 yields 5.6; 22.6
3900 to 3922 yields -0.9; 53.1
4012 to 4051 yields -3.7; 75.8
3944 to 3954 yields 1.0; 51.3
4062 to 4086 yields 0.9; 73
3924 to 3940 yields 8.6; 25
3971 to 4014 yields -2.6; 67.4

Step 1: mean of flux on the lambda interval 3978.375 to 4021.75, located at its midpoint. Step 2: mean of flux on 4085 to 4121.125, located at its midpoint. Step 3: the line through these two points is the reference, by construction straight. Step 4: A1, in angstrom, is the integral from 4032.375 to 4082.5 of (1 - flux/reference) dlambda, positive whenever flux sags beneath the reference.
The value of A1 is 3.7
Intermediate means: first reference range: 73.8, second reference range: 83.7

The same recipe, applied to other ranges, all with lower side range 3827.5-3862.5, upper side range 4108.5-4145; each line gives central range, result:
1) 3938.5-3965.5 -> 4.5 angstrom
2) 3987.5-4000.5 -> -2.8 angstrom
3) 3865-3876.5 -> -2.1 angstrom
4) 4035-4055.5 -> -2.0 angstrom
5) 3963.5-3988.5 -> 5.1 angstrom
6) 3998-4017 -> -4.0 angstrom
